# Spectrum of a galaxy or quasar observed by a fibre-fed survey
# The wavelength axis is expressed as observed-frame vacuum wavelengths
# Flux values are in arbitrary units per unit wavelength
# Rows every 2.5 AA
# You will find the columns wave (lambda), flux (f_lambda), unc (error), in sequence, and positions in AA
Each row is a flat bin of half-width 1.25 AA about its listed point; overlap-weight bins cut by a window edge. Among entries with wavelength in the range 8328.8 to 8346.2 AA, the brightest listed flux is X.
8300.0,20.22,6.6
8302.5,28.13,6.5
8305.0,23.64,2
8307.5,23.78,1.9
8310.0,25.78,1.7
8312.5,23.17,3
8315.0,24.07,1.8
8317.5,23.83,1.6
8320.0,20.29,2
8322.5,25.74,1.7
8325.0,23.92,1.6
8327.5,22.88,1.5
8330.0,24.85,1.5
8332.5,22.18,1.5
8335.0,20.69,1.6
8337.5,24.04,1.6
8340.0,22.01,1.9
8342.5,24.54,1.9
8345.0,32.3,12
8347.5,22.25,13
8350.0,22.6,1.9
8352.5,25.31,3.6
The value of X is 32.3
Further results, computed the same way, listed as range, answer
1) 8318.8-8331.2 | 25.74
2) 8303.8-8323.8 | 25.78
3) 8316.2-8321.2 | 23.83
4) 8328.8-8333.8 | 24.85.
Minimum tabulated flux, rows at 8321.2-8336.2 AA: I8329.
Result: 20.69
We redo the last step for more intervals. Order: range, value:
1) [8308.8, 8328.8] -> 20.29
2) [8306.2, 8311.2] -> 23.78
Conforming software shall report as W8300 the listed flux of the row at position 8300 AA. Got 20.22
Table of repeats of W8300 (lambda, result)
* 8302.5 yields 28.13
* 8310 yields 25.78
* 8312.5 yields 23.17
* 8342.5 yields 24.54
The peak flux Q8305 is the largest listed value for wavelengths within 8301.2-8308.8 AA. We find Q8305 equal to 28.13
